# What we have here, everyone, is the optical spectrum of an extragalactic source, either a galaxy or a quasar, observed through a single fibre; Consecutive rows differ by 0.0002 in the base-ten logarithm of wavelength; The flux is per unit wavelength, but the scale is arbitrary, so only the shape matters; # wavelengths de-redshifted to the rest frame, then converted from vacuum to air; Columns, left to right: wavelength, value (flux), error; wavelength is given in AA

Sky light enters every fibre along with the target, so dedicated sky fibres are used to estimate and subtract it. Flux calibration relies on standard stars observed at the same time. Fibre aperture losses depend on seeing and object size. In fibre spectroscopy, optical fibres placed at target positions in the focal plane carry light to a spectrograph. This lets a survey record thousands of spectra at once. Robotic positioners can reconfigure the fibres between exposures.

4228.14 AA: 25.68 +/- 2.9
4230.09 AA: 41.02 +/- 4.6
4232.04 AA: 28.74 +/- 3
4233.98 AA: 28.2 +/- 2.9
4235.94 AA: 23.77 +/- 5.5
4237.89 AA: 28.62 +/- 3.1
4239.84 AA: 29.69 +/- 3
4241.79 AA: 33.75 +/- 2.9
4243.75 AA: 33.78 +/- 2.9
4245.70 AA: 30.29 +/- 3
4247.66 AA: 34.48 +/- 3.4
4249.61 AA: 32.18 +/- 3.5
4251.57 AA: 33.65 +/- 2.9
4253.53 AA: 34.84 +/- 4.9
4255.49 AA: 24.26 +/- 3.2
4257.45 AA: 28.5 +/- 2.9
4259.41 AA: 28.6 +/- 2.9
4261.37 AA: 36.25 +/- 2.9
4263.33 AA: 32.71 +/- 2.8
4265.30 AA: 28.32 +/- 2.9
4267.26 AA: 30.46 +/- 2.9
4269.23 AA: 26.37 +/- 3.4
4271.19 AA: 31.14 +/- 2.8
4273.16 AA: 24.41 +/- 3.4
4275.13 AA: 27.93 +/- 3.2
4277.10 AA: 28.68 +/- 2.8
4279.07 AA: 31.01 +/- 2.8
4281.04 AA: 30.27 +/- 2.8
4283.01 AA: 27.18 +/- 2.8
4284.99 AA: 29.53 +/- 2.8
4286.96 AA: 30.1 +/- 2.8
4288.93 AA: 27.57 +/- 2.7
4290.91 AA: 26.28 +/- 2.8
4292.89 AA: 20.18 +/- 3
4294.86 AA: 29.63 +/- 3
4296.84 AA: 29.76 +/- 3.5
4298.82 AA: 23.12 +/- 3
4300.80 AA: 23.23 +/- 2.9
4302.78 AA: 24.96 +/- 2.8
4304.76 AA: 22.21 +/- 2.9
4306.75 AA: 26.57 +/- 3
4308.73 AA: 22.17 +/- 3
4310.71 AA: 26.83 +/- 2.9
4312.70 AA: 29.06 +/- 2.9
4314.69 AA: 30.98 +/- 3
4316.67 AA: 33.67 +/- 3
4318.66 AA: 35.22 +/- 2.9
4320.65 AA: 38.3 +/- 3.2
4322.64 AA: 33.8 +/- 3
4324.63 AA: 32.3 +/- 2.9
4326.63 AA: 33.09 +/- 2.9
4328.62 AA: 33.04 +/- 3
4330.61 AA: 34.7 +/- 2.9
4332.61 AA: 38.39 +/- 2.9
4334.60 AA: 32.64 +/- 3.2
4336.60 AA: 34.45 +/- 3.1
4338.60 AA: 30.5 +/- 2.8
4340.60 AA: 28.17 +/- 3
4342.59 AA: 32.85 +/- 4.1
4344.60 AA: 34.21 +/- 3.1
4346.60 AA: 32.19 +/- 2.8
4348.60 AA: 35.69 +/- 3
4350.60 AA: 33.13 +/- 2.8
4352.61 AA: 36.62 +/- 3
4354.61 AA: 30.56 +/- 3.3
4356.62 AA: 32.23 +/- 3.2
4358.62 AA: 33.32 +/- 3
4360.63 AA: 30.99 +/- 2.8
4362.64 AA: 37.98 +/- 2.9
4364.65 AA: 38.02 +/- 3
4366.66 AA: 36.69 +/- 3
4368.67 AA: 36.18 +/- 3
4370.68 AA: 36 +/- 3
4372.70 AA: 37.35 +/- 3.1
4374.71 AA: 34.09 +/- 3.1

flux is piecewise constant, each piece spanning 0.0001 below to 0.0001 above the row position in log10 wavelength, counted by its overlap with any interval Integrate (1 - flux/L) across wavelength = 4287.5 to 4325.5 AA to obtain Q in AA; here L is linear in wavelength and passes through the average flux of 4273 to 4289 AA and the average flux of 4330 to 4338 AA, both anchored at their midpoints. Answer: 4.25 AA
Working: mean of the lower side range 28.8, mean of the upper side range 34.8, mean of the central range 28.2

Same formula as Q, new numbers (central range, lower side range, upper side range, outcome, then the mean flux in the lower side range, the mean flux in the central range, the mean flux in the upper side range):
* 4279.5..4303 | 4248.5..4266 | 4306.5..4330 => 3.3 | 31.1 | 27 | 31.5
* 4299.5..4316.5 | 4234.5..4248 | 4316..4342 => 3.5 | 30.3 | 26.1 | 33.7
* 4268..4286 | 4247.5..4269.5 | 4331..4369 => 1.7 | 30.9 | 28.5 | 33.9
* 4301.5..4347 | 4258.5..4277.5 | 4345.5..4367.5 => 1.9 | 29.5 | 31.3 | 34.3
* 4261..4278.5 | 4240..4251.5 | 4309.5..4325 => 1.7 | 32.7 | 29.4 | 32.4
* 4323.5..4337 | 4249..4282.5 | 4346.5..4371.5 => -0.3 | 29.9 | 34.1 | 34.7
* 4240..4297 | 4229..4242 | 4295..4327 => 0.1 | 30.3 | 29.7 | 29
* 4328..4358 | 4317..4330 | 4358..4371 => 1.4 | 34.3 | 33.3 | 35.6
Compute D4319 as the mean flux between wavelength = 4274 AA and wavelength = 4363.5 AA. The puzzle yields 30.6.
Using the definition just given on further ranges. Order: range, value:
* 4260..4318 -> 28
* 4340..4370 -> 34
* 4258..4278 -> 29.5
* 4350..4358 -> 33.1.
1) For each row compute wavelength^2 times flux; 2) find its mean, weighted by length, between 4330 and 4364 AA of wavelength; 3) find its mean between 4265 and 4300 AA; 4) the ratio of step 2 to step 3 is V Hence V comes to 1.2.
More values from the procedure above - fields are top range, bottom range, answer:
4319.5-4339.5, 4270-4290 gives 1.21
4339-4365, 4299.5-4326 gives 1.16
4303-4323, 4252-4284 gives 1.02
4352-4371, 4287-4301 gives 1.37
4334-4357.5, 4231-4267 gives 1.12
